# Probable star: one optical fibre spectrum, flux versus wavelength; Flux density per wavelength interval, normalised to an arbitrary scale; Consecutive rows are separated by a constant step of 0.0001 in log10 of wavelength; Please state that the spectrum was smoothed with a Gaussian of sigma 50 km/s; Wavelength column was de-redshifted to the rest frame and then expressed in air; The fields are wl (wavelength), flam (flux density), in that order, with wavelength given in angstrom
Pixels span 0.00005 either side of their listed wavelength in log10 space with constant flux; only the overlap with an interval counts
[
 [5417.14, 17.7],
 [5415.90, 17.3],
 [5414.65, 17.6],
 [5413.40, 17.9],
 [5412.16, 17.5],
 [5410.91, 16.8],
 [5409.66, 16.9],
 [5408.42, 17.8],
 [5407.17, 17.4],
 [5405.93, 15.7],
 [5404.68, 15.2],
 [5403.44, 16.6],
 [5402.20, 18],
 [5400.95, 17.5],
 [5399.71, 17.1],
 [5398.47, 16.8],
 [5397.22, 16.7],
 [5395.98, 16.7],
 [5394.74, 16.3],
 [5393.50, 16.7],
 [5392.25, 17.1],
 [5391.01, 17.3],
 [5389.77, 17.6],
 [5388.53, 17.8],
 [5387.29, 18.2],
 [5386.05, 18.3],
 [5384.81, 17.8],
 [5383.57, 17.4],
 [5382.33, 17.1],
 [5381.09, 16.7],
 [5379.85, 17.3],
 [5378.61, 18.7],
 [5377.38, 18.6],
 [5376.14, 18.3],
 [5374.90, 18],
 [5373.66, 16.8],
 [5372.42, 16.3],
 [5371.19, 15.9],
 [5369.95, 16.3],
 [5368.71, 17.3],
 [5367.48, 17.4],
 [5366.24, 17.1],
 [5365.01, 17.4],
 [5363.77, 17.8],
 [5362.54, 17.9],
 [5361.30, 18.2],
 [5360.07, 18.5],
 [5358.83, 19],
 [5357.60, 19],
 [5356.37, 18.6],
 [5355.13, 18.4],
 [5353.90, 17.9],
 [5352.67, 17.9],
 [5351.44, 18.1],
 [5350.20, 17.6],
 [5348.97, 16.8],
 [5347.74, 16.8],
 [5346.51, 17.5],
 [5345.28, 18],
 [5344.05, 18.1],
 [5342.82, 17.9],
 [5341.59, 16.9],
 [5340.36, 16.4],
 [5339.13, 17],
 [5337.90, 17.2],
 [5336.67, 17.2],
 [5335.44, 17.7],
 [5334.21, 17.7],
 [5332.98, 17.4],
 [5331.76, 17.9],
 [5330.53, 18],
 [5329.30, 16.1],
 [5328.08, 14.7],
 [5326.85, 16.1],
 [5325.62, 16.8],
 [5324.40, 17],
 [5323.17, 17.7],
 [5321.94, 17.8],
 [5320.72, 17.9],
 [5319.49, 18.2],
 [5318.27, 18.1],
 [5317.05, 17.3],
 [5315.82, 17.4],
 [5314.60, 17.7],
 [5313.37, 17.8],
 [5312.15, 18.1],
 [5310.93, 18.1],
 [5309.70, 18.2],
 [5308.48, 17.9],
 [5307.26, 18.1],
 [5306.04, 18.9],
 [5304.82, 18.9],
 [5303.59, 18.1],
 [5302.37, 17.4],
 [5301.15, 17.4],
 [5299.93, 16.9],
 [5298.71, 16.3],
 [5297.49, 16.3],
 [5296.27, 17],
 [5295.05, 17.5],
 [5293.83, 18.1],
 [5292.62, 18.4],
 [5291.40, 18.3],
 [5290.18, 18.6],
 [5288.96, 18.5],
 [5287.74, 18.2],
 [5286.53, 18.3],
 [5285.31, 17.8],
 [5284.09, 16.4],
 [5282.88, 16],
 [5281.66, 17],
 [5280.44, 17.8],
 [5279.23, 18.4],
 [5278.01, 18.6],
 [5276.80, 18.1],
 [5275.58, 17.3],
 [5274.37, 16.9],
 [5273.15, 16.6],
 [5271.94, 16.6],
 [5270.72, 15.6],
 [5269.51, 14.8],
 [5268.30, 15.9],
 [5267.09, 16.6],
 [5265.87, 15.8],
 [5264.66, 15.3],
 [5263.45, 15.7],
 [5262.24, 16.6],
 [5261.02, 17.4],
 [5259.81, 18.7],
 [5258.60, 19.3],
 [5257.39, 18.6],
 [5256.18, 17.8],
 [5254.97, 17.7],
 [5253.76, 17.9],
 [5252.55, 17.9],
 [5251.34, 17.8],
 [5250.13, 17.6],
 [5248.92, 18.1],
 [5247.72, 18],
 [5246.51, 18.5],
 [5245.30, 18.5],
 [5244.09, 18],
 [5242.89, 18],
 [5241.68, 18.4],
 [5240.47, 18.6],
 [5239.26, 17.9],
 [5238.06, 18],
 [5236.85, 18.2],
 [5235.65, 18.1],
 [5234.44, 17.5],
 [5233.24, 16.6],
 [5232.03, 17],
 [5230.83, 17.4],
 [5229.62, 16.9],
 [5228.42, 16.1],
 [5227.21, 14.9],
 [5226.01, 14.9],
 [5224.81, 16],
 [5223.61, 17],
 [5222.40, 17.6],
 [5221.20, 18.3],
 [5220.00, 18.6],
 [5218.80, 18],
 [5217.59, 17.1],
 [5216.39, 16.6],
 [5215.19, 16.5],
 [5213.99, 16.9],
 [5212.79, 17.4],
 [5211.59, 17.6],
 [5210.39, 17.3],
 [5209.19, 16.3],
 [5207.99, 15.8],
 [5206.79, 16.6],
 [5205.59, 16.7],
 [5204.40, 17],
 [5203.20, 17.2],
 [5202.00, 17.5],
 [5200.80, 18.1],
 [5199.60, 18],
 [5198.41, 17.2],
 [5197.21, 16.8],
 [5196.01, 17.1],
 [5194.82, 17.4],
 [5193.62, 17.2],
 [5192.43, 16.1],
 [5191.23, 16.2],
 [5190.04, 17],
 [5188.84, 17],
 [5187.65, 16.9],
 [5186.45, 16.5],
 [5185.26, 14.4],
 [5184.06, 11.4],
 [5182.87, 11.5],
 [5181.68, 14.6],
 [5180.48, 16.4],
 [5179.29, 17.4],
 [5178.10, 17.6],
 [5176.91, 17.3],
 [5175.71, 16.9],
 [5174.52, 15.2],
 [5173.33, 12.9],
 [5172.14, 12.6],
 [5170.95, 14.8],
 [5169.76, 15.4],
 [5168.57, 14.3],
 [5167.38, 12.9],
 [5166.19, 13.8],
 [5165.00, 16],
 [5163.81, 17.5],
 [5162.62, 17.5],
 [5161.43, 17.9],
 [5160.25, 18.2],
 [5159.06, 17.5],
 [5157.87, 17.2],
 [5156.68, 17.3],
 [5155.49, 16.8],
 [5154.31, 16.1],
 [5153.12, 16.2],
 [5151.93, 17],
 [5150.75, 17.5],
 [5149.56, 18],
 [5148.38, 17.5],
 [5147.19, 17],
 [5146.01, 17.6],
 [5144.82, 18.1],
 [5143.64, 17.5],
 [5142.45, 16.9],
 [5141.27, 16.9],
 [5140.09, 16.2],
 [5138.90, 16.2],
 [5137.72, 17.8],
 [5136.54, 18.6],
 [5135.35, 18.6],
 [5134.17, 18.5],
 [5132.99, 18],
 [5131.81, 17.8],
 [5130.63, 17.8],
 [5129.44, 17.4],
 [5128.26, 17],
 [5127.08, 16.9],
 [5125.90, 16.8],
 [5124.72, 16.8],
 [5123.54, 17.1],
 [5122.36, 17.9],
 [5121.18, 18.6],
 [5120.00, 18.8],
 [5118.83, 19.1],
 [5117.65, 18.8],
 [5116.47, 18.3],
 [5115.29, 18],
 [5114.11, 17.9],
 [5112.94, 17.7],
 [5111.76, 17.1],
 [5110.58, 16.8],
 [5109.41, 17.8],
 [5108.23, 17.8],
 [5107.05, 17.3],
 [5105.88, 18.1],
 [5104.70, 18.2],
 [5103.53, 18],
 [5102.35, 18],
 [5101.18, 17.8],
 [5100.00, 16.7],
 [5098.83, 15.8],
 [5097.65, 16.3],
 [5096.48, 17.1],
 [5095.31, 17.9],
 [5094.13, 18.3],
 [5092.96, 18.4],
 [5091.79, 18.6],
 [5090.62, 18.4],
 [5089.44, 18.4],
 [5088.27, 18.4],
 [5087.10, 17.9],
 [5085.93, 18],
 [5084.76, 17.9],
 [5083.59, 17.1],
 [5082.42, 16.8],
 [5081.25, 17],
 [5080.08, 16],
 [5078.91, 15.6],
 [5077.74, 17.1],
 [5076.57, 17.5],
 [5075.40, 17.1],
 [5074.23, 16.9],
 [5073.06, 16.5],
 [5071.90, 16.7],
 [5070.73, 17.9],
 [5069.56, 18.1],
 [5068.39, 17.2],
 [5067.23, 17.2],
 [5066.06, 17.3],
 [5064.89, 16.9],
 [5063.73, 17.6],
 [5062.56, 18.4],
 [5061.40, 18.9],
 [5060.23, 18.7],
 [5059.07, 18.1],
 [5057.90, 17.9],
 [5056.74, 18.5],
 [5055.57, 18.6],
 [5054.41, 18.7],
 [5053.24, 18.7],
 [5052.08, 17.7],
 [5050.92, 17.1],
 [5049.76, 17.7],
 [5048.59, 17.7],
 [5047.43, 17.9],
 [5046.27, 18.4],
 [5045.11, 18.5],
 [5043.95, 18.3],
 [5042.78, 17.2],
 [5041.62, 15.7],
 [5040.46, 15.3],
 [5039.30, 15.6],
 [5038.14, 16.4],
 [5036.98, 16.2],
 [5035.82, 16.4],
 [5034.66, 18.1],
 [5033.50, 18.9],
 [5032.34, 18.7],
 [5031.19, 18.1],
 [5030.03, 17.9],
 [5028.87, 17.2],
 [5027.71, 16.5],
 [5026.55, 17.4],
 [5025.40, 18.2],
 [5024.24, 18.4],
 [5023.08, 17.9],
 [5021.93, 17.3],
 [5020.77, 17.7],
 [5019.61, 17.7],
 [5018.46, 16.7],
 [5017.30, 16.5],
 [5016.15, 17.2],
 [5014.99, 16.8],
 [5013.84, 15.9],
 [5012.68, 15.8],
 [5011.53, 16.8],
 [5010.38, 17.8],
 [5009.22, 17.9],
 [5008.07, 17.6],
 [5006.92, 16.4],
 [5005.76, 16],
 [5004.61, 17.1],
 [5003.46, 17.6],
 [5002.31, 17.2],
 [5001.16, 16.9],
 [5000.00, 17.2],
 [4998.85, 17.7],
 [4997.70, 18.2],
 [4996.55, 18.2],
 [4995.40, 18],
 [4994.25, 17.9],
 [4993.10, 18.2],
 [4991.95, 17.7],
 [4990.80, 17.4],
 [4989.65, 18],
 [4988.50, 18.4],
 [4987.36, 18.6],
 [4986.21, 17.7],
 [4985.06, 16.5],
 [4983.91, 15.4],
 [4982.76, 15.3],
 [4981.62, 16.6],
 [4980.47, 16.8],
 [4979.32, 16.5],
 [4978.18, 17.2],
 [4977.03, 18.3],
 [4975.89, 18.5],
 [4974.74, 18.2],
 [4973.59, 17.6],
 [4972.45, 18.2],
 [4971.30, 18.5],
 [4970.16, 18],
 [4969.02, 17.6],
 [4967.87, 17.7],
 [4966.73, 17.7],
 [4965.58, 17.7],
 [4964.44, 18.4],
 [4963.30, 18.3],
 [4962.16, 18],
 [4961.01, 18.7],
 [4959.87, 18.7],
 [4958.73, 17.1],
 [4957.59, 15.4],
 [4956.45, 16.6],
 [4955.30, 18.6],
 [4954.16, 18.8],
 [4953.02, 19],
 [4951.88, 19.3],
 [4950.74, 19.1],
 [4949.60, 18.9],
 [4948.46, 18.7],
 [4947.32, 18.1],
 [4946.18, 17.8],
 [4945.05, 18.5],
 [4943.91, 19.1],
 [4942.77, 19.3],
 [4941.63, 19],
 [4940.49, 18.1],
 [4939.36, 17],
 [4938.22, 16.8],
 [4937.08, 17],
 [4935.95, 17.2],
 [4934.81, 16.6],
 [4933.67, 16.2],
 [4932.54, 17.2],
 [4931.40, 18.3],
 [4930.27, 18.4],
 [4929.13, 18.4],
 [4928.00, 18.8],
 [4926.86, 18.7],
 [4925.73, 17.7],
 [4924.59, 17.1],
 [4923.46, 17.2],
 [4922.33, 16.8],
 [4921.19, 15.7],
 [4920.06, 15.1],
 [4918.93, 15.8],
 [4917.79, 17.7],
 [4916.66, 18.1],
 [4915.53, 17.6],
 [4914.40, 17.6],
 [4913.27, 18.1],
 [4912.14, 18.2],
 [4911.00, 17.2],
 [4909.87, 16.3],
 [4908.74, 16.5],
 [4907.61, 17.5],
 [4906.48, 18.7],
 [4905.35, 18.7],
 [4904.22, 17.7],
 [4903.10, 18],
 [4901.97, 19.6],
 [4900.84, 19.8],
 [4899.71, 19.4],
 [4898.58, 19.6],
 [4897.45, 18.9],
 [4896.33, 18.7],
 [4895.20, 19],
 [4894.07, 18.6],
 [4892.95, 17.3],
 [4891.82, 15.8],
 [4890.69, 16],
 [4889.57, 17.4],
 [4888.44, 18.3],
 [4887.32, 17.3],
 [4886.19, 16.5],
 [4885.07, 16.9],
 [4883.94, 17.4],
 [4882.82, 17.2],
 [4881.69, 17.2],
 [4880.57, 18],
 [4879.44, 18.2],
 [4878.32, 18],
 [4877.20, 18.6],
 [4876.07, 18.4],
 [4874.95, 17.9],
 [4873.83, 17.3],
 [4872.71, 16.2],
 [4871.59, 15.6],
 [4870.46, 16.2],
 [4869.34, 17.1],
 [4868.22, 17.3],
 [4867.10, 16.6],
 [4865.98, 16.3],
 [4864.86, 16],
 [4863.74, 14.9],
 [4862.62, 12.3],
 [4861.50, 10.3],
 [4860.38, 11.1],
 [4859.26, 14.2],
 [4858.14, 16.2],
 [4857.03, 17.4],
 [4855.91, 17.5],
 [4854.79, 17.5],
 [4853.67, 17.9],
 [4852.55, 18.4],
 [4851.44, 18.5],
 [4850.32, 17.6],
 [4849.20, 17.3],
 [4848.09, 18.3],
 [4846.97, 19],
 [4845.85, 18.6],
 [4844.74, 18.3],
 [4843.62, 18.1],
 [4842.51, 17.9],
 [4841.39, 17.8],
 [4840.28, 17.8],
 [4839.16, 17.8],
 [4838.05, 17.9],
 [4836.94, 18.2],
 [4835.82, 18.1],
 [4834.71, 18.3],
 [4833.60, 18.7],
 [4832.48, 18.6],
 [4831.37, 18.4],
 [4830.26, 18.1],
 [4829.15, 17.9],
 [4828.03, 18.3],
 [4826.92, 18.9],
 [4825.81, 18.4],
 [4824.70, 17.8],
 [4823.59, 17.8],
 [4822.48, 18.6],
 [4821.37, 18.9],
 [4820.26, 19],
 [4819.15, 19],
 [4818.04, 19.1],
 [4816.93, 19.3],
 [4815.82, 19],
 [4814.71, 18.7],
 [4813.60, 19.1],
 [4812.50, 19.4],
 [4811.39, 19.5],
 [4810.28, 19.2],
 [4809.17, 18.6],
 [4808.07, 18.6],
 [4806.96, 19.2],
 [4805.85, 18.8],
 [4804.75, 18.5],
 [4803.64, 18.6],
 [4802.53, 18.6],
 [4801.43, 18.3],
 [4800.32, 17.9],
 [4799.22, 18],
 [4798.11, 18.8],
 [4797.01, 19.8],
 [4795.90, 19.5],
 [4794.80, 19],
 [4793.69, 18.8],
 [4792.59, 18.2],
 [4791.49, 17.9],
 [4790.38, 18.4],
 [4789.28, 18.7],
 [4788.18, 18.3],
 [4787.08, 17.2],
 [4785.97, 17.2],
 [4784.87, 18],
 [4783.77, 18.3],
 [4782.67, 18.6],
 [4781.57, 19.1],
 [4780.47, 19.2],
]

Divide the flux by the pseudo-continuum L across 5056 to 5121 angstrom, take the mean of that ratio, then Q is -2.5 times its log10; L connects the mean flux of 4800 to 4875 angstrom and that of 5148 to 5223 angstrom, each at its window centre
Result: -0.05 mag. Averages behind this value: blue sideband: 17.7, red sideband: 16.5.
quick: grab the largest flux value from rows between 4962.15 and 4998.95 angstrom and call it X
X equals 18.6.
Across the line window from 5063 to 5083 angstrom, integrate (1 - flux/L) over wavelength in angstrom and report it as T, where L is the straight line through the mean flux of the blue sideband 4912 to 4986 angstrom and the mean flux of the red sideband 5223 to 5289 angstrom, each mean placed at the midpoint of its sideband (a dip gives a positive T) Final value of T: 0.6 angstrom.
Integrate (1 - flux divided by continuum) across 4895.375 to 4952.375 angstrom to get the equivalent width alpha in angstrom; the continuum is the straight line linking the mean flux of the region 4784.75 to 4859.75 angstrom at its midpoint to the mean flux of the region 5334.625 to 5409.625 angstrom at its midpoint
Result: 0.7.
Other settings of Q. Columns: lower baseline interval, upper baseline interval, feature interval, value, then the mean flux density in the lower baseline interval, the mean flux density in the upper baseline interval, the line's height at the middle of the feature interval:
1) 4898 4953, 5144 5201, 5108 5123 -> -0.088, 17.9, 16.3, 16.7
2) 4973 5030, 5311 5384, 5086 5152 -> -0.018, 17.3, 17.5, 17.4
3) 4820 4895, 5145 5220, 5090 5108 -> -0.062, 17.3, 16.4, 16.7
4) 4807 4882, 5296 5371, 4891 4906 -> -0.053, 17.6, 17.6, 17.6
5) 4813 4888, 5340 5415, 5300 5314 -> -0.036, 17.5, 17.4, 17.4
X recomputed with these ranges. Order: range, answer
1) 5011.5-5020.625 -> 17.7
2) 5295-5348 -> 18.9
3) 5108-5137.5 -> 19.1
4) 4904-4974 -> 19.3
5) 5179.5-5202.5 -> 18.1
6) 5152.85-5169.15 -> 18.2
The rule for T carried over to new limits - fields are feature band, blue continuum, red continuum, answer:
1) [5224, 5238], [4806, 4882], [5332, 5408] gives 0.6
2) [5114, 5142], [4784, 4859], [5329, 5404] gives 0.2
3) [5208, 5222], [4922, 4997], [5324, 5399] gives 0.2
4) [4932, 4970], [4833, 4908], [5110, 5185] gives -1.6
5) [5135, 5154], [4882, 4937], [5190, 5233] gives -0.2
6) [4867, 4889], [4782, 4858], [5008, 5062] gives 1.0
